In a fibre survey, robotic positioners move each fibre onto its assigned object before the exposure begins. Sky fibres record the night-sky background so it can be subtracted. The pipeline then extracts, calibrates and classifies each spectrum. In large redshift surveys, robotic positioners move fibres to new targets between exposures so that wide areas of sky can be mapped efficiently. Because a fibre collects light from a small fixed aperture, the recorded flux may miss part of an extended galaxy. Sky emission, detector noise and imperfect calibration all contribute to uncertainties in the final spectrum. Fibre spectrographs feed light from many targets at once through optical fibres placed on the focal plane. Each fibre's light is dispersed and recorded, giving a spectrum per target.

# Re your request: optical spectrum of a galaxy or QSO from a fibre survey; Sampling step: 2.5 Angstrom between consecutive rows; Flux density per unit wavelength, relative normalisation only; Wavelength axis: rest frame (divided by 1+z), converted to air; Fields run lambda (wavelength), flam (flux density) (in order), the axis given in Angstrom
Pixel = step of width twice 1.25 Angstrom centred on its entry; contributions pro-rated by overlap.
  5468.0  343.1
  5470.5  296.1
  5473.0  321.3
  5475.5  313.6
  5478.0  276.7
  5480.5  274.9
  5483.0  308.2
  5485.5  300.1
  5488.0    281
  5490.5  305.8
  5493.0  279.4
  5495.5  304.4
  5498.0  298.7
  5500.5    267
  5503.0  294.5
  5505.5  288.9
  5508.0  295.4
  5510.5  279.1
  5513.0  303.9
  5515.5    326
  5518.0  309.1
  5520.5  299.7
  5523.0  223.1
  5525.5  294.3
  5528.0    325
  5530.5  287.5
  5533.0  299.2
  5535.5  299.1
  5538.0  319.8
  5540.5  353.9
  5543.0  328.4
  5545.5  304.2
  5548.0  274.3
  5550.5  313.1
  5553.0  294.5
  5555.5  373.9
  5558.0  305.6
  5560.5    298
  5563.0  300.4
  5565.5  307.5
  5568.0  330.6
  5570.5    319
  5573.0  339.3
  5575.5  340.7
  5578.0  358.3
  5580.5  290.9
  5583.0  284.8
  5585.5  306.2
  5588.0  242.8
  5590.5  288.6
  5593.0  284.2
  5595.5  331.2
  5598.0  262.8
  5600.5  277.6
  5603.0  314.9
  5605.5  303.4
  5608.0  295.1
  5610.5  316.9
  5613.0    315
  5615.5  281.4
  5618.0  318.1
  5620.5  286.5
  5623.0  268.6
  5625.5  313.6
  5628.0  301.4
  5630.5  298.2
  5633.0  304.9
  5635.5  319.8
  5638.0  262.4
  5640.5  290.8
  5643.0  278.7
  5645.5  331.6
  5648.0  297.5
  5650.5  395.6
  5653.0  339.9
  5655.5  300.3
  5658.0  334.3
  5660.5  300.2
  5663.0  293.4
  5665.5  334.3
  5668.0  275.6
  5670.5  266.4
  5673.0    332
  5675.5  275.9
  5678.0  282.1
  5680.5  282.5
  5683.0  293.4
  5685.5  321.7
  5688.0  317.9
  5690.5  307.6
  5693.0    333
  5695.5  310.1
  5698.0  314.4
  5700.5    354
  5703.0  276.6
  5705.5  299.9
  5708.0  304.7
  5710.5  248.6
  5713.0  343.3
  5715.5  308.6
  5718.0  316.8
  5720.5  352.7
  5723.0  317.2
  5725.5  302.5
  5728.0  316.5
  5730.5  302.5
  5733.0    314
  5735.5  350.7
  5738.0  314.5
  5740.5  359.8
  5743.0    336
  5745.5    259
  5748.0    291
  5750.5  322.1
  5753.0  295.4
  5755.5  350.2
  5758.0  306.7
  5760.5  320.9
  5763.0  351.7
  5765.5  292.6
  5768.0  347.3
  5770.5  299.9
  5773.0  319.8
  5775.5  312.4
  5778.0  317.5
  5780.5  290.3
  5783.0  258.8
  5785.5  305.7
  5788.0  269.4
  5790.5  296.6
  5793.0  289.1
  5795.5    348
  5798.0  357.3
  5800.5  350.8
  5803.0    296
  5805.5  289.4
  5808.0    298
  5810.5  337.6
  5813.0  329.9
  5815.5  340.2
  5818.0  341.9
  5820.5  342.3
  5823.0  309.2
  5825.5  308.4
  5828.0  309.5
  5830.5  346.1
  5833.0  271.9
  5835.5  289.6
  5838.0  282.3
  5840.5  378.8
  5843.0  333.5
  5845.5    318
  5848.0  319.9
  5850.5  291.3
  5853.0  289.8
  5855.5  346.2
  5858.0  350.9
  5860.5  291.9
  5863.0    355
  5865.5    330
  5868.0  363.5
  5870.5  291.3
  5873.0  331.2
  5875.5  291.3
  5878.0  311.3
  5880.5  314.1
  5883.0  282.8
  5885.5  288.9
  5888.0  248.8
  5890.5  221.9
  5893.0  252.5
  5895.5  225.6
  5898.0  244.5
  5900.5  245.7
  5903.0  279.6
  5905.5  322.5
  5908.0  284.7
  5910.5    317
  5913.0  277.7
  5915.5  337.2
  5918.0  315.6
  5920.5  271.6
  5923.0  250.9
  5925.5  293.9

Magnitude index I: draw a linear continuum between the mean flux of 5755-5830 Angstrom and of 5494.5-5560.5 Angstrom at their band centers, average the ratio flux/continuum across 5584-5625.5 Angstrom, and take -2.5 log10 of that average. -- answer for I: 0.05 mag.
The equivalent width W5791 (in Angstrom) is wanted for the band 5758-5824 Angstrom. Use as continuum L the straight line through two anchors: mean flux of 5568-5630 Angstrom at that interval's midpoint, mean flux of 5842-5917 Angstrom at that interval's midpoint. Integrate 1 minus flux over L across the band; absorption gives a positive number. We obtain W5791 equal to -3.5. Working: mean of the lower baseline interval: 302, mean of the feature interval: 316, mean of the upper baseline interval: 299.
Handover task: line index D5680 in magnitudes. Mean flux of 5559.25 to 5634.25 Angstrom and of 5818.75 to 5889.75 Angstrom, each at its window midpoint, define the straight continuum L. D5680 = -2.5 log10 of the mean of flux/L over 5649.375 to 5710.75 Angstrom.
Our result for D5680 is -0.01 mag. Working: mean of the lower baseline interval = 303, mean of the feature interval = 309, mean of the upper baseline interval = 313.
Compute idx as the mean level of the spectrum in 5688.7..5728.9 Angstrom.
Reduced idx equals 313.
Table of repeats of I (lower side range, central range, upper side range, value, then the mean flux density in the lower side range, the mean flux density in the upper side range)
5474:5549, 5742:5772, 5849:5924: -0.07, 297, 294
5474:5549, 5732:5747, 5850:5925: -0.09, 297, 294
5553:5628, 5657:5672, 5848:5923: 0.01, 305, 295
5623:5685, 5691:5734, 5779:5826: -0.02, 304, 314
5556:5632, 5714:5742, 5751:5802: -0.04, 303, 314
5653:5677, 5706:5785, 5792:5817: 0.01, 303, 324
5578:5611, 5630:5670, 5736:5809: -0.03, 294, 312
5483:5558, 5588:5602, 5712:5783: 0.08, 301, 317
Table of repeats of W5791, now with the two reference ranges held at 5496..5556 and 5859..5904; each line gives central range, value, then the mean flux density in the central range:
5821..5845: -2.1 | 315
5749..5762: -1.2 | 319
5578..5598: 0.4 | 292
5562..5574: -0.8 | 319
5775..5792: 0.0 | 292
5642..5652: -1.0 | 327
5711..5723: -1.2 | 324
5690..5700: -0.8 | 320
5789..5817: -2.9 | 321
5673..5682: 0.2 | 288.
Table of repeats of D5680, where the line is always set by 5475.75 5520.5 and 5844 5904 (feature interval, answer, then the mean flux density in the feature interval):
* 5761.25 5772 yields -0.10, 323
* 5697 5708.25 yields -0.06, 310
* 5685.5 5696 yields -0.08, 318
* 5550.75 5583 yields -0.09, 320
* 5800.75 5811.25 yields -0.05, 308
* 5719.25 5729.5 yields -0.09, 322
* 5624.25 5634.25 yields -0.04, 305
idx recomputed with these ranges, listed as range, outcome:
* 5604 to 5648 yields 299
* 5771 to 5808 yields 307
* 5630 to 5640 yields 296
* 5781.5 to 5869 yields 318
